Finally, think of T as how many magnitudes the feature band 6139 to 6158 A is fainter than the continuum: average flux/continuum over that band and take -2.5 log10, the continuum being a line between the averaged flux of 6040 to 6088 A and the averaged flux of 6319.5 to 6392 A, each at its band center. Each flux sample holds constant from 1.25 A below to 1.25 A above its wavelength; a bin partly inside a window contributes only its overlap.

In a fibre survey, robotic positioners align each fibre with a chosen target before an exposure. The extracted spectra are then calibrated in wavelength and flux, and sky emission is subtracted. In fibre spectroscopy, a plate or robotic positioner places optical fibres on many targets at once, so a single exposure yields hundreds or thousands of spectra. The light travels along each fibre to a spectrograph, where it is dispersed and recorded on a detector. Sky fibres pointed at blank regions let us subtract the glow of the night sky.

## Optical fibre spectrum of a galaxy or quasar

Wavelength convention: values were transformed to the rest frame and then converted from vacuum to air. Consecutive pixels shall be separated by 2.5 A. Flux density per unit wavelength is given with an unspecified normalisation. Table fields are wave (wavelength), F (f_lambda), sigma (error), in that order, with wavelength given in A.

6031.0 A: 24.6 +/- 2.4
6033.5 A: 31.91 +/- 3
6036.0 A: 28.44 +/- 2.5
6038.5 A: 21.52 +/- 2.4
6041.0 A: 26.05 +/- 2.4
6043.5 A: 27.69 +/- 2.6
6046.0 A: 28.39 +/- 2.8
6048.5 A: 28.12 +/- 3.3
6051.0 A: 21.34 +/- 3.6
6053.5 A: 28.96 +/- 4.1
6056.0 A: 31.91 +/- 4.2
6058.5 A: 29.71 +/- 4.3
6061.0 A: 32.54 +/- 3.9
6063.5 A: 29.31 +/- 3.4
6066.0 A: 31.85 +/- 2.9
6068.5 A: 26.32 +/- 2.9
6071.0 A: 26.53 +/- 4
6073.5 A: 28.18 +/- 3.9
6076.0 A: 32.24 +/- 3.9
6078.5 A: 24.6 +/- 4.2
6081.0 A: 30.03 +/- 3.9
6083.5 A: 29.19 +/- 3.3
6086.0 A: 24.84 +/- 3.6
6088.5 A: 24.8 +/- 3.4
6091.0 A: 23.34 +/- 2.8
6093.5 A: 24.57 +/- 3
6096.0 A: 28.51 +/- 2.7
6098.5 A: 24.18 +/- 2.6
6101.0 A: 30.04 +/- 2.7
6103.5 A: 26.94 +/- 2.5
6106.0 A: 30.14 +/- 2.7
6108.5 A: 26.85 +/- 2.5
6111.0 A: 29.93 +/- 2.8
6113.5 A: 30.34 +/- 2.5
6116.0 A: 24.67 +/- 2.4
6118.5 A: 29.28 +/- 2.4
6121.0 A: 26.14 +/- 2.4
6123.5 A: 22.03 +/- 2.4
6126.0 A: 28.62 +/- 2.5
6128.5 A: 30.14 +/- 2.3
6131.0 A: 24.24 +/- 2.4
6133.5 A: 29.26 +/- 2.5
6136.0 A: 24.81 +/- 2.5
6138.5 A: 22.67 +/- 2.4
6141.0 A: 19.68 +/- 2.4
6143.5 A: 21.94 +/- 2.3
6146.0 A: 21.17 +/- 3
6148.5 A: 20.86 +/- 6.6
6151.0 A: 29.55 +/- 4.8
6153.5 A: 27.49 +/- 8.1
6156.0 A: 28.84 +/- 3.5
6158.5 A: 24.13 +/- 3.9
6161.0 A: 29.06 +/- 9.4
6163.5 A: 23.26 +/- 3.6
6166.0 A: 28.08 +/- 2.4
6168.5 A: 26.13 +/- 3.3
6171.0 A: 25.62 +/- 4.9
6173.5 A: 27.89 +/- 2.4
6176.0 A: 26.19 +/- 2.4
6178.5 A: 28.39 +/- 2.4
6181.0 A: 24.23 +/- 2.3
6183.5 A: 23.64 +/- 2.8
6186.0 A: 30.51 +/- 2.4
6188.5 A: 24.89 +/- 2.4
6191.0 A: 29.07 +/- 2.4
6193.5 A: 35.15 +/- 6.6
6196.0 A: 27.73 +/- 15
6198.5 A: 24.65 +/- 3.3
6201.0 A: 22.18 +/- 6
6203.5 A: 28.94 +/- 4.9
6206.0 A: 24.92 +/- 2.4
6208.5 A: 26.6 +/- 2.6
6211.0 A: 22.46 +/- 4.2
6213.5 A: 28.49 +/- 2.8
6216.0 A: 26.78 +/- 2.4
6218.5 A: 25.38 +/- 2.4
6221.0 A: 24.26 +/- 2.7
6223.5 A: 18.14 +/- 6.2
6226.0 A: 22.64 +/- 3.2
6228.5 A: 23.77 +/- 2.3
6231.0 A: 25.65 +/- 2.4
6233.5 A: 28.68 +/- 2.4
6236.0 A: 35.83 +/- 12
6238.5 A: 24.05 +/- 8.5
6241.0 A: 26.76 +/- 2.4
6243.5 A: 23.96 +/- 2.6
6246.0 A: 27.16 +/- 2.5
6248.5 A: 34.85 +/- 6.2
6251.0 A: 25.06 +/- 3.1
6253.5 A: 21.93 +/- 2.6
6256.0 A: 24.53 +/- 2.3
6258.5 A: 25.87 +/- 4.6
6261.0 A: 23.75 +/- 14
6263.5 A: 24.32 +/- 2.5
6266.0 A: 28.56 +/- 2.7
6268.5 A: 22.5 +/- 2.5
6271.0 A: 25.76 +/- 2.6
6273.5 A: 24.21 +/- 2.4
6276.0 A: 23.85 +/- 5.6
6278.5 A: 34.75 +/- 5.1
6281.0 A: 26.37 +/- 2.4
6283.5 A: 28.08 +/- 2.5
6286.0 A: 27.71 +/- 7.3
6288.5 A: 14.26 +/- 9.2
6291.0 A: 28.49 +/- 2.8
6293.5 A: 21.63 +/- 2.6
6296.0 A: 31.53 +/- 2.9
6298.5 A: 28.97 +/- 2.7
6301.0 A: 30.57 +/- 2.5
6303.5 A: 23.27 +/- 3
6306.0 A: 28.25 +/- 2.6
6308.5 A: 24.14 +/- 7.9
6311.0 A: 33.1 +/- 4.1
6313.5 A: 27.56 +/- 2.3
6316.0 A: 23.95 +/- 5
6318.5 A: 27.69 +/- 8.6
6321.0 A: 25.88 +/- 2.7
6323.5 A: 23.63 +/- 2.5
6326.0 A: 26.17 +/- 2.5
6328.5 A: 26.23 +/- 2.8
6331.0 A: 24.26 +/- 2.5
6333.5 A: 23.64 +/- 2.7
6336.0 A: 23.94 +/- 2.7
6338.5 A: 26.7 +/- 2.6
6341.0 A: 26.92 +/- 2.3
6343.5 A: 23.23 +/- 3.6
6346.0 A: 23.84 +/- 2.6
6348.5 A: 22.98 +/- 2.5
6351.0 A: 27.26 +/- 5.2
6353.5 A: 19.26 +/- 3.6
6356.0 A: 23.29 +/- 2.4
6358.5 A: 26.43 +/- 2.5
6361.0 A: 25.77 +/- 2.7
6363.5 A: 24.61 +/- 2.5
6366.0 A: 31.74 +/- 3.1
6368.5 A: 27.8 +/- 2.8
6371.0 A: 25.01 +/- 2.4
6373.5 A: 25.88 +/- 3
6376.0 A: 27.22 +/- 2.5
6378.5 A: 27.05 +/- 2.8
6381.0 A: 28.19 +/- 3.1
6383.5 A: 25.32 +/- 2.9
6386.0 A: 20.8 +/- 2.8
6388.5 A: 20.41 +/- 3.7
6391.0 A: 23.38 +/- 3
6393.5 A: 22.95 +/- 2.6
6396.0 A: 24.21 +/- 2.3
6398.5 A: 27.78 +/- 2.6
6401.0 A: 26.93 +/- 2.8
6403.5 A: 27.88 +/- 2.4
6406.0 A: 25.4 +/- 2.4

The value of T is 0.13 mag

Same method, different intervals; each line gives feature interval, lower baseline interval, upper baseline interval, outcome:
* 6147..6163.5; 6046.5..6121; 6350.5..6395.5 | 0.035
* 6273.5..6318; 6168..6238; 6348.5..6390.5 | -0.043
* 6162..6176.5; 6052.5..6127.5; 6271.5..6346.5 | 0.041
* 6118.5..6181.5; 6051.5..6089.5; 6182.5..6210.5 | 0.077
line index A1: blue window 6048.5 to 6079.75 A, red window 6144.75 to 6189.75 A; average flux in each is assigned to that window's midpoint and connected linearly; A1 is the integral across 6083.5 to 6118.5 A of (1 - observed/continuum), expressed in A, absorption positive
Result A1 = 0.8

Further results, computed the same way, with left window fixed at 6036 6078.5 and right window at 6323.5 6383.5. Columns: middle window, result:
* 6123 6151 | 3.0 A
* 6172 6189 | 0.3 A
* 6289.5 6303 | -0.9 A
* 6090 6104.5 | 0.7 A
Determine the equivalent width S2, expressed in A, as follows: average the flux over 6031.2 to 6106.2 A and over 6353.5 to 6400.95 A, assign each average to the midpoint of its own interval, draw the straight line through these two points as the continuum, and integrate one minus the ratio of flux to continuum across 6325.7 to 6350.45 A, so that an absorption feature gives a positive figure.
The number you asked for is 0.8 A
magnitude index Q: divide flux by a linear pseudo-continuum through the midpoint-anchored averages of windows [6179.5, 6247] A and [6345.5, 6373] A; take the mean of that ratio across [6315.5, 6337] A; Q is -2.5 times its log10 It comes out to 0.02 mag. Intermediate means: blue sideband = 26.2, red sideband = 25.3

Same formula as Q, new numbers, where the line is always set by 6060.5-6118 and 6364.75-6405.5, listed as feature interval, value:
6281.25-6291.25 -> 0.09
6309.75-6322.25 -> -0.06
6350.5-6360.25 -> 0.09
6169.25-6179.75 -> 0.01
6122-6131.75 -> 0.05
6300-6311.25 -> -0.04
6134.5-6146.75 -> 0.23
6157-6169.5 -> 0.04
